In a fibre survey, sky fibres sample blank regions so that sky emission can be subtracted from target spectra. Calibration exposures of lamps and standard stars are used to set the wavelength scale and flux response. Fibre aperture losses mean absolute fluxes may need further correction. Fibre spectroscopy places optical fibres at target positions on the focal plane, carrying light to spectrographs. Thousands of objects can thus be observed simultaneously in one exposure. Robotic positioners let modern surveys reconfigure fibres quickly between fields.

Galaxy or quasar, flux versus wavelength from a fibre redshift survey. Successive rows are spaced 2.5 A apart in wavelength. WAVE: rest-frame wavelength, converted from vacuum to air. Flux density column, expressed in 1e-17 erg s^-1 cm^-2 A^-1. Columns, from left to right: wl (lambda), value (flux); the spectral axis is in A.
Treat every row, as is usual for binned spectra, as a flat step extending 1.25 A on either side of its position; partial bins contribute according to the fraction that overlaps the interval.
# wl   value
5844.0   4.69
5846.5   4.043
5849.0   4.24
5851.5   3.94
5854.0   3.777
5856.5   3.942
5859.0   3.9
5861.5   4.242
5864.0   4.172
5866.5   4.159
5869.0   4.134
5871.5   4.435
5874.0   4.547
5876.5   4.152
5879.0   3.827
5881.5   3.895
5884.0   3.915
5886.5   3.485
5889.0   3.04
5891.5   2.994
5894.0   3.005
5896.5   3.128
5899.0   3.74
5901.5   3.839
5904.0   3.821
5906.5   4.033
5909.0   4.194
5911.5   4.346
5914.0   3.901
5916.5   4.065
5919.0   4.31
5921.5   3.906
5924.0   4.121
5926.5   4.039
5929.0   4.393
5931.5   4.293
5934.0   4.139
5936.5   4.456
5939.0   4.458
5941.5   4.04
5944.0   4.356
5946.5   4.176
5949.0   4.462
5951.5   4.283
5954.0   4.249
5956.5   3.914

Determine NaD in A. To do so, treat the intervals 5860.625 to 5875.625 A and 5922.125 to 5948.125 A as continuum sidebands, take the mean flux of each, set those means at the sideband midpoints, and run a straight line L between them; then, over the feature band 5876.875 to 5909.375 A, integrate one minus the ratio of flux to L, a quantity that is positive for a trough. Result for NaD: 5.01 A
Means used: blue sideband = 4.28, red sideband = 4.24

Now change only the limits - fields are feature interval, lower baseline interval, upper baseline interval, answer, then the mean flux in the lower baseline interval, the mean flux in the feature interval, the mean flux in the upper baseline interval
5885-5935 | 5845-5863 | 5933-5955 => 4.25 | 4.02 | 3.84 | 4.29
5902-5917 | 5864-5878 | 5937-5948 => 0.78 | 4.27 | 4.05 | 4.28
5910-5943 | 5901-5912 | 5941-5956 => -0.39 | 4.04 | 4.19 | 4.25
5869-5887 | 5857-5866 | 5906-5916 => 0.16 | 4.1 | 4.07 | 4.12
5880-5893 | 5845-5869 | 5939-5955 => 2.09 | 4.06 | 3.46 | 4.28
